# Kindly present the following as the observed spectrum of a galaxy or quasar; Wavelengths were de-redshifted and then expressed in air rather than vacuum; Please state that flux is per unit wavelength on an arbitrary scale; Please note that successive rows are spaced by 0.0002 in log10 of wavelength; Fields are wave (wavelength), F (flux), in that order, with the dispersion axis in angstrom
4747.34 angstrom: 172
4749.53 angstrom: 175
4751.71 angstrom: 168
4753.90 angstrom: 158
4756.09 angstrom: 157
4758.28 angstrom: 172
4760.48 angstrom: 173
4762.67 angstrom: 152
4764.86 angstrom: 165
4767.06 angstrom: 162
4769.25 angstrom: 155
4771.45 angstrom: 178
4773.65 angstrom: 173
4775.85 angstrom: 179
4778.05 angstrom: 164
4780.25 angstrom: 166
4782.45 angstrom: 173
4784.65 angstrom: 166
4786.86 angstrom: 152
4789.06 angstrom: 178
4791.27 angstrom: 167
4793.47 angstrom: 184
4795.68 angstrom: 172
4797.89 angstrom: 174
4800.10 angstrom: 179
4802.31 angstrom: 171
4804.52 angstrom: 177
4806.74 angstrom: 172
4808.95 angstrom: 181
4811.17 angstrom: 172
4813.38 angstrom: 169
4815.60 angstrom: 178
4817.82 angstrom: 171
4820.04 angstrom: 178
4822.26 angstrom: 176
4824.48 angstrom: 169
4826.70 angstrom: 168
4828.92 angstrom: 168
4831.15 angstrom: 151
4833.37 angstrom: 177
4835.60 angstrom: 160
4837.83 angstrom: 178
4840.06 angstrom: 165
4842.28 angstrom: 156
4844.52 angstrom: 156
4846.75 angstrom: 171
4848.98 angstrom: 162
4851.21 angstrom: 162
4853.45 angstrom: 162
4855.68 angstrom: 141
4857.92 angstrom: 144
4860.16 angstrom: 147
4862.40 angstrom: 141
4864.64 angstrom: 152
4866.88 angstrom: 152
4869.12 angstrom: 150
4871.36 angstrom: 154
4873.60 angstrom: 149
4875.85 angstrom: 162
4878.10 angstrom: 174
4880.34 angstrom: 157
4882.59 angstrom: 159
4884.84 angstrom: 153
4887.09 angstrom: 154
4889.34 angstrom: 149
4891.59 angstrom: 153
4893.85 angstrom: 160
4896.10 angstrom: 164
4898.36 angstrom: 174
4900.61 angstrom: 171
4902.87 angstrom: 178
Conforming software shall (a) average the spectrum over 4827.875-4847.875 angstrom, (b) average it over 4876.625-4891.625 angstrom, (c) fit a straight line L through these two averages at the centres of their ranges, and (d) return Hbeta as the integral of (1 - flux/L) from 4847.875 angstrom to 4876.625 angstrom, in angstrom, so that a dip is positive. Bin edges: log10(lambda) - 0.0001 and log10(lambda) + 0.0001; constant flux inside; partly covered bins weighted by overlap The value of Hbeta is 1.57 angstrom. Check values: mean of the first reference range 165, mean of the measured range 152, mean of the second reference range 157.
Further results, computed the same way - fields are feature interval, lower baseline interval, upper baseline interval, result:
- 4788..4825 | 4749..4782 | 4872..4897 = -2.6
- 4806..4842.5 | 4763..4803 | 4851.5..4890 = -1.9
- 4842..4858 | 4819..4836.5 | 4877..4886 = 0.7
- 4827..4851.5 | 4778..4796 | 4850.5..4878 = -1.1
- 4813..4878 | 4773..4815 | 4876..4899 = 1.6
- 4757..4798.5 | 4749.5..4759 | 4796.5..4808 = 0.3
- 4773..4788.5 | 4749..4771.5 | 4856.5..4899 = -0.5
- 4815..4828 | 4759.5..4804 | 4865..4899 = -0.7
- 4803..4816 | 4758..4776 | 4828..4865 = -1.0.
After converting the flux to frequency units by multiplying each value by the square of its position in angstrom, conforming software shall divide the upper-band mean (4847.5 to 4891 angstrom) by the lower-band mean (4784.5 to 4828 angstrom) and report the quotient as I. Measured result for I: 0.91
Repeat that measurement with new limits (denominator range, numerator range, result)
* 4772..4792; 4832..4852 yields 1.00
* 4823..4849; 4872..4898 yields 0.97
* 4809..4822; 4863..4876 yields 0.89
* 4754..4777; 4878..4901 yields 1.01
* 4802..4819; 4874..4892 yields 0.93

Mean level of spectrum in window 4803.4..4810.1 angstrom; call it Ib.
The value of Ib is 176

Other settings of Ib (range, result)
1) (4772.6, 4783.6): 171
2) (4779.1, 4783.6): 170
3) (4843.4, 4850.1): 163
